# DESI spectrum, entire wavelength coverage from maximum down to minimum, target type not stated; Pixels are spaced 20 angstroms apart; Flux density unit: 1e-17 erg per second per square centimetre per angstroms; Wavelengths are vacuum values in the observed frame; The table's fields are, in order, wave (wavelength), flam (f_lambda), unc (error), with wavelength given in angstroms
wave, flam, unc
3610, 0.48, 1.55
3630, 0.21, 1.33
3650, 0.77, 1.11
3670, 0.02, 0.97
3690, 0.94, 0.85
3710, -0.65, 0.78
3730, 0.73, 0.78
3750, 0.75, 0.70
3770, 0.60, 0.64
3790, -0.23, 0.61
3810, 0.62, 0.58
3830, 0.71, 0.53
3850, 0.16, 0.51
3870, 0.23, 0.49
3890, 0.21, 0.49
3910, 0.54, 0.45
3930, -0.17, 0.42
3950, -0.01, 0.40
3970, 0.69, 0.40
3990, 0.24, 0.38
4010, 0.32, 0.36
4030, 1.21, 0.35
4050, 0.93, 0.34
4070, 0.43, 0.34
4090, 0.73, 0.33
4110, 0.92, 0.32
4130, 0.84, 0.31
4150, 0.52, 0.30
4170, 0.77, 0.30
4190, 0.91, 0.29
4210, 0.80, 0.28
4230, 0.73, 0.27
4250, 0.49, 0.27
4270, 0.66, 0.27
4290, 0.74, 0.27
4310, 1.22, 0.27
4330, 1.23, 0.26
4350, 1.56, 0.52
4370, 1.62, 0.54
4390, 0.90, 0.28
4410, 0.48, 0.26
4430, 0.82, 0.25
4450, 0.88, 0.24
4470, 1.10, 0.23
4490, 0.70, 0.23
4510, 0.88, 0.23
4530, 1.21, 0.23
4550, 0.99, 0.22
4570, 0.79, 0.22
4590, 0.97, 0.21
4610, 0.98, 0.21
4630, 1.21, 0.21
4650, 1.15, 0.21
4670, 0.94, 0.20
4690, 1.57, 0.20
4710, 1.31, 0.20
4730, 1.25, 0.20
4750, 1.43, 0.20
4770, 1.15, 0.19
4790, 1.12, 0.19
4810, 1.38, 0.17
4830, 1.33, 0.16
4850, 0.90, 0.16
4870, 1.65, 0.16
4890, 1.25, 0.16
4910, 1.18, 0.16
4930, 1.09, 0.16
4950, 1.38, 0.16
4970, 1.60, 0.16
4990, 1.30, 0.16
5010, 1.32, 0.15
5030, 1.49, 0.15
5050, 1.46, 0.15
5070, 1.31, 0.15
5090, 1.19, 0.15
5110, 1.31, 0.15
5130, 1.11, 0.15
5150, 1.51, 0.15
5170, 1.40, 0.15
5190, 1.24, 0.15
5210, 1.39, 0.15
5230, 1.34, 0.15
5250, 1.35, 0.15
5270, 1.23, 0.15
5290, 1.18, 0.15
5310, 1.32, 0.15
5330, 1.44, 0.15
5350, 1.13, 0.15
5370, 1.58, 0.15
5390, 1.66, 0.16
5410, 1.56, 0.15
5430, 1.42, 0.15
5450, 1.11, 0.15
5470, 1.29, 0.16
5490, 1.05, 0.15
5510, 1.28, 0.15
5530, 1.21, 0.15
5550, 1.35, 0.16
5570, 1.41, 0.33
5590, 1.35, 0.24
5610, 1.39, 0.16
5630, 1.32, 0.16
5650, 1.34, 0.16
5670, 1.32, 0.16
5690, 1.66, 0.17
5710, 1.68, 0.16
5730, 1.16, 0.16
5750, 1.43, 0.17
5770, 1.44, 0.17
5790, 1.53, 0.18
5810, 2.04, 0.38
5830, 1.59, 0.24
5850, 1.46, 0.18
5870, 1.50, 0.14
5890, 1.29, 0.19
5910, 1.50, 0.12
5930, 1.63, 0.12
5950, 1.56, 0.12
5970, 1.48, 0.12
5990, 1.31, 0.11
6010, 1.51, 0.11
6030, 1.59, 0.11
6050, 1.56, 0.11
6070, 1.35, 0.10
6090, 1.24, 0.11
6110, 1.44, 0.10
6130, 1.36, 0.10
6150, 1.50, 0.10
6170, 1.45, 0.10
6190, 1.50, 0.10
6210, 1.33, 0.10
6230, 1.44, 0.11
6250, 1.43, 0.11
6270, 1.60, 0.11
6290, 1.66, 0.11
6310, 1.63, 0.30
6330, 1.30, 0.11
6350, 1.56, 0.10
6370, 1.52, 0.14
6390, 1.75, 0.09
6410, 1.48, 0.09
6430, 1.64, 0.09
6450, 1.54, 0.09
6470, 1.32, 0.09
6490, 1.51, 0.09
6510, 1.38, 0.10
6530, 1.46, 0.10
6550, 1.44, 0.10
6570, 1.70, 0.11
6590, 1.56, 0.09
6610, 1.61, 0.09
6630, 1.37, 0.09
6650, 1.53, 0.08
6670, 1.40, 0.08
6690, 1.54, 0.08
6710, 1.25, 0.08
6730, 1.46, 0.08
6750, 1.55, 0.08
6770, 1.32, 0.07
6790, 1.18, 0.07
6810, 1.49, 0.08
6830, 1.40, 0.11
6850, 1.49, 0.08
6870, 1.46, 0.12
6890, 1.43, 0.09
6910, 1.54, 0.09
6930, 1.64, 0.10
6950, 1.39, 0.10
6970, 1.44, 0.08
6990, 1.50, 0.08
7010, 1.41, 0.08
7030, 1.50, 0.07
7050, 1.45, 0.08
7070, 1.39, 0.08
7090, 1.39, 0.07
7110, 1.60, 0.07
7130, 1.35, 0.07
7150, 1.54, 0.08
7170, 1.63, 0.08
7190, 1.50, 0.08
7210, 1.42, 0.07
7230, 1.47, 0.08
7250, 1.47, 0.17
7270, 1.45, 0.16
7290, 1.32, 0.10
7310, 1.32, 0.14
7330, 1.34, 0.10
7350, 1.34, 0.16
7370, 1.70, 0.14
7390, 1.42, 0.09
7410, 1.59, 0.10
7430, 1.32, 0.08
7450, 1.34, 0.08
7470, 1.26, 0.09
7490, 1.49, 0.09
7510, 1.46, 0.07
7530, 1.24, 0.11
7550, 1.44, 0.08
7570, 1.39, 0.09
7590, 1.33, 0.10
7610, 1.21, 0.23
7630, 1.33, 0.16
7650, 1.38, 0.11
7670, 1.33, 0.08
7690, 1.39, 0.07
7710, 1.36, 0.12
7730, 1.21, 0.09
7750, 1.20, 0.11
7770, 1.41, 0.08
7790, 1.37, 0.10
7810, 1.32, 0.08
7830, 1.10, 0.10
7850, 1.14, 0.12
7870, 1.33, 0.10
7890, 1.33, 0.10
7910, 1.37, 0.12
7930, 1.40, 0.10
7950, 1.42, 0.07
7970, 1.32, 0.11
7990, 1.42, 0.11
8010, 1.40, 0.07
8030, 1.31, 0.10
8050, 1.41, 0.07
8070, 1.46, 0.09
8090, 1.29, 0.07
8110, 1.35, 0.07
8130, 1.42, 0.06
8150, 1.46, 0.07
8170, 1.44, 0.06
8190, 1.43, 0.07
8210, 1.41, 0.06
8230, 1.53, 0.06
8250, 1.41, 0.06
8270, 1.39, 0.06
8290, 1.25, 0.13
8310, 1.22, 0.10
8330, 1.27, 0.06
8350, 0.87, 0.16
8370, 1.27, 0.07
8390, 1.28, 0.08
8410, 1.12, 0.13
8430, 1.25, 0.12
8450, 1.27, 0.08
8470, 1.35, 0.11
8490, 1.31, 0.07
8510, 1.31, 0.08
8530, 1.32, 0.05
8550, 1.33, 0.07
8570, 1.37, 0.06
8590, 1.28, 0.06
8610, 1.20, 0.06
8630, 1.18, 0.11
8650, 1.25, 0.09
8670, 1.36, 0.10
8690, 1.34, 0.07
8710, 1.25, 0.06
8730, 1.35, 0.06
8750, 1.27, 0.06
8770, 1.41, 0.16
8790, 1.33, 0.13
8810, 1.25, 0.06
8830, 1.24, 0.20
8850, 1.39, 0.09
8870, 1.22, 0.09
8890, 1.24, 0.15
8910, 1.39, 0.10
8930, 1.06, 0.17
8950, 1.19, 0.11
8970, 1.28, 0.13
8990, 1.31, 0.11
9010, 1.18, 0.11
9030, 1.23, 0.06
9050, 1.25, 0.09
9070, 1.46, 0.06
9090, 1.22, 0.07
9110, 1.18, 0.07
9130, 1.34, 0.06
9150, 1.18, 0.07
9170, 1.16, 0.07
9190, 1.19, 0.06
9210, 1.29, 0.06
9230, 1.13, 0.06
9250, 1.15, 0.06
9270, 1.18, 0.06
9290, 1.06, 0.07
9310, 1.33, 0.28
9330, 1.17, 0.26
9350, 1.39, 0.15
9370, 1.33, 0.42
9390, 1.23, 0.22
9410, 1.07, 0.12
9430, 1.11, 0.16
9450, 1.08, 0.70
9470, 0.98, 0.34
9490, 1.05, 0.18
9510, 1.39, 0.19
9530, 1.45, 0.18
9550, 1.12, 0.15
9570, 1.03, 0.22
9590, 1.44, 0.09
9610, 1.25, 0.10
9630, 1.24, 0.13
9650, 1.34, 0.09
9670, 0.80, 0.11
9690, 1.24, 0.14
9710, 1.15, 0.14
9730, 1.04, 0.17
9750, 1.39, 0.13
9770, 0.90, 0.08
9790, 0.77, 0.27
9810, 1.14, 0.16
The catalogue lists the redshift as 0.09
